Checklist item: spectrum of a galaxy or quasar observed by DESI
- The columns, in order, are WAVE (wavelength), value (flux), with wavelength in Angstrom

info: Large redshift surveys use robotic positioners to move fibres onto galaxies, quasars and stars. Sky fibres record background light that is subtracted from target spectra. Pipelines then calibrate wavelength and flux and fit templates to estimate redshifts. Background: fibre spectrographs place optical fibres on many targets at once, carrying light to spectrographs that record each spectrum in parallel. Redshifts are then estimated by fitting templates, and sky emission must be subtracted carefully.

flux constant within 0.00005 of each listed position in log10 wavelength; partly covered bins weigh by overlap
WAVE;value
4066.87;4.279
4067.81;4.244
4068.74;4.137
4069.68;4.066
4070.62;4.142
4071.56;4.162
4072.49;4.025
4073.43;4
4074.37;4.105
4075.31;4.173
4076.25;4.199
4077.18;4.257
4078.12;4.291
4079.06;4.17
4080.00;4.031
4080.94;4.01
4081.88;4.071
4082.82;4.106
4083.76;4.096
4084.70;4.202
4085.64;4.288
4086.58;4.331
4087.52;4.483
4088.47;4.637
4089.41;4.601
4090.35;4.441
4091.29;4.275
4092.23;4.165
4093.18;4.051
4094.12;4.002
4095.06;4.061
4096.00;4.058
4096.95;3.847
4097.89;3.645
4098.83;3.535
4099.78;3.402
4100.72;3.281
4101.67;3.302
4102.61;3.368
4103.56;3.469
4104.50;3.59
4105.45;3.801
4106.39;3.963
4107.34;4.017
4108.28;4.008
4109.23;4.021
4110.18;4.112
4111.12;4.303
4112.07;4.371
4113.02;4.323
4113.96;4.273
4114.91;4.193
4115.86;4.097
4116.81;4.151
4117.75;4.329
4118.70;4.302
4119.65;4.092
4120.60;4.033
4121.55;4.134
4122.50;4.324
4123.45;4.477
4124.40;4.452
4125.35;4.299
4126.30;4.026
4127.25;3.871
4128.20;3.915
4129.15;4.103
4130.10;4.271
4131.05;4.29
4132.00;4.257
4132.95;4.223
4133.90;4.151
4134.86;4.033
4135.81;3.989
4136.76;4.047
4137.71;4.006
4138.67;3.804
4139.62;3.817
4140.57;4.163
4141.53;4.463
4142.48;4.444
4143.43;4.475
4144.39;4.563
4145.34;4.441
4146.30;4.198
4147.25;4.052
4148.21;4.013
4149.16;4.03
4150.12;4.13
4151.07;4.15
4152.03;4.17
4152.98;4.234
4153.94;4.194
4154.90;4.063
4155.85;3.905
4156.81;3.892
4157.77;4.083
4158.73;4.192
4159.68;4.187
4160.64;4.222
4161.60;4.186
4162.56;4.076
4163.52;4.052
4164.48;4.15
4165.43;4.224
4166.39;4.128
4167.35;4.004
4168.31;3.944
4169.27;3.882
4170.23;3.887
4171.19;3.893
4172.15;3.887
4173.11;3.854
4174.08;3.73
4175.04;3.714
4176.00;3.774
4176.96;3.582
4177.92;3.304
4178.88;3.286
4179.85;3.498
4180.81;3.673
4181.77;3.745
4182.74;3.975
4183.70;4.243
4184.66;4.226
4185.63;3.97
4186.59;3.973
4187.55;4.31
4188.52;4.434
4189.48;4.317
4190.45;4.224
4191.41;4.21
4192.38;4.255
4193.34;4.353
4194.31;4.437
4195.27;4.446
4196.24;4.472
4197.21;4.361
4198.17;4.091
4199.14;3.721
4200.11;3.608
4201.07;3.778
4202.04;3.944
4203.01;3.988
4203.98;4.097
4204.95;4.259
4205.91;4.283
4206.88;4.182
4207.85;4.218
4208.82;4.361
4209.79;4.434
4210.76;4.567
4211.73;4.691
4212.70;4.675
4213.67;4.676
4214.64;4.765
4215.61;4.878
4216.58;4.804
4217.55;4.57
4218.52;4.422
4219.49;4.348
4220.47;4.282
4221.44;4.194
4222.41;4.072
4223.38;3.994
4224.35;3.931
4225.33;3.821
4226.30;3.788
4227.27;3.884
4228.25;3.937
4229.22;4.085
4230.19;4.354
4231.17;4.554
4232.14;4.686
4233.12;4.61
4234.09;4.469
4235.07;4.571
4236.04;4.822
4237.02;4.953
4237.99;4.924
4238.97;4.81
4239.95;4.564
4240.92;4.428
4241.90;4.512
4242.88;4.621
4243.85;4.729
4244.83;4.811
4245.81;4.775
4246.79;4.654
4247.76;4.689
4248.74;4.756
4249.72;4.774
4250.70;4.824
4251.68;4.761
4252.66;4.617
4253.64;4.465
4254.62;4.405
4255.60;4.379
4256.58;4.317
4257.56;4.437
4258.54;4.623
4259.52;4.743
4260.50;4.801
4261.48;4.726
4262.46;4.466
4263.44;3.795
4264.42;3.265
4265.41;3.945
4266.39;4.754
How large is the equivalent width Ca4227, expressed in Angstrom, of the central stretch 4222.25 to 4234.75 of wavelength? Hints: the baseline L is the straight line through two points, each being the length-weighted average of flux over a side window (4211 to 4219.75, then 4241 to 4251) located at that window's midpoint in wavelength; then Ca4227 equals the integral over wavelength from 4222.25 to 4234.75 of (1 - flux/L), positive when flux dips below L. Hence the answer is 1.3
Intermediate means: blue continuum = 4.66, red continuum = 4.7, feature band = 4.18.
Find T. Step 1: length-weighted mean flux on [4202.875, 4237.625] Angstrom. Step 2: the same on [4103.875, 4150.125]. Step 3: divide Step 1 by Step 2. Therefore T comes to 1.1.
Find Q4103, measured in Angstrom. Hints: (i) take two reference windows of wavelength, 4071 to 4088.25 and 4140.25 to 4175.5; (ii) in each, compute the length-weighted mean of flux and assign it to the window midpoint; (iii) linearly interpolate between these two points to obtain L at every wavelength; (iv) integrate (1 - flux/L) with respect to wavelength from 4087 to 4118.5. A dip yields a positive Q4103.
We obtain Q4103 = 1.1 Angstrom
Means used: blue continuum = 4.17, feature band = 4.01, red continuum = 4.1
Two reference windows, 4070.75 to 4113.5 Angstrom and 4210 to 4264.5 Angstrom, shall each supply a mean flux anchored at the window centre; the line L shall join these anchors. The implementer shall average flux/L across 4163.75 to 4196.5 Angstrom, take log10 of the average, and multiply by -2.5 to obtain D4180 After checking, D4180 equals 0.08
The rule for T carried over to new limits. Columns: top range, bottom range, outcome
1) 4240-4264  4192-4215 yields 1.07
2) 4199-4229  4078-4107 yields 1.06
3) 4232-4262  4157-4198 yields 1.15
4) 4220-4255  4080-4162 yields 1.09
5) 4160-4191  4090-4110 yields 1.03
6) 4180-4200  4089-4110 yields 1.08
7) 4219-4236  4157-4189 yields 1.07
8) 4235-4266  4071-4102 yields 1.12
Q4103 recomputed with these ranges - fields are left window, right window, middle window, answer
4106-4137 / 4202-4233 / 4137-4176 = 1.3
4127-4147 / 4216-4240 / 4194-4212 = 0.5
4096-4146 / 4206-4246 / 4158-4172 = 0.5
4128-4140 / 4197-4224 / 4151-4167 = 0.1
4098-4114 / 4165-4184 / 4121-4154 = -3.2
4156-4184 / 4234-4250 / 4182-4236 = 0.7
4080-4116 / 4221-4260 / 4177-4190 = 1.2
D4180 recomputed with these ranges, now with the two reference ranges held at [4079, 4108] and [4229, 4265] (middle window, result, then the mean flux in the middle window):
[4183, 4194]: 0.028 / 4.23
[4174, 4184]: 0.172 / 3.67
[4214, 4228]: 0.049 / 4.27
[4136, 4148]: -0.009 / 4.2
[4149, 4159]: 0.030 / 4.09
